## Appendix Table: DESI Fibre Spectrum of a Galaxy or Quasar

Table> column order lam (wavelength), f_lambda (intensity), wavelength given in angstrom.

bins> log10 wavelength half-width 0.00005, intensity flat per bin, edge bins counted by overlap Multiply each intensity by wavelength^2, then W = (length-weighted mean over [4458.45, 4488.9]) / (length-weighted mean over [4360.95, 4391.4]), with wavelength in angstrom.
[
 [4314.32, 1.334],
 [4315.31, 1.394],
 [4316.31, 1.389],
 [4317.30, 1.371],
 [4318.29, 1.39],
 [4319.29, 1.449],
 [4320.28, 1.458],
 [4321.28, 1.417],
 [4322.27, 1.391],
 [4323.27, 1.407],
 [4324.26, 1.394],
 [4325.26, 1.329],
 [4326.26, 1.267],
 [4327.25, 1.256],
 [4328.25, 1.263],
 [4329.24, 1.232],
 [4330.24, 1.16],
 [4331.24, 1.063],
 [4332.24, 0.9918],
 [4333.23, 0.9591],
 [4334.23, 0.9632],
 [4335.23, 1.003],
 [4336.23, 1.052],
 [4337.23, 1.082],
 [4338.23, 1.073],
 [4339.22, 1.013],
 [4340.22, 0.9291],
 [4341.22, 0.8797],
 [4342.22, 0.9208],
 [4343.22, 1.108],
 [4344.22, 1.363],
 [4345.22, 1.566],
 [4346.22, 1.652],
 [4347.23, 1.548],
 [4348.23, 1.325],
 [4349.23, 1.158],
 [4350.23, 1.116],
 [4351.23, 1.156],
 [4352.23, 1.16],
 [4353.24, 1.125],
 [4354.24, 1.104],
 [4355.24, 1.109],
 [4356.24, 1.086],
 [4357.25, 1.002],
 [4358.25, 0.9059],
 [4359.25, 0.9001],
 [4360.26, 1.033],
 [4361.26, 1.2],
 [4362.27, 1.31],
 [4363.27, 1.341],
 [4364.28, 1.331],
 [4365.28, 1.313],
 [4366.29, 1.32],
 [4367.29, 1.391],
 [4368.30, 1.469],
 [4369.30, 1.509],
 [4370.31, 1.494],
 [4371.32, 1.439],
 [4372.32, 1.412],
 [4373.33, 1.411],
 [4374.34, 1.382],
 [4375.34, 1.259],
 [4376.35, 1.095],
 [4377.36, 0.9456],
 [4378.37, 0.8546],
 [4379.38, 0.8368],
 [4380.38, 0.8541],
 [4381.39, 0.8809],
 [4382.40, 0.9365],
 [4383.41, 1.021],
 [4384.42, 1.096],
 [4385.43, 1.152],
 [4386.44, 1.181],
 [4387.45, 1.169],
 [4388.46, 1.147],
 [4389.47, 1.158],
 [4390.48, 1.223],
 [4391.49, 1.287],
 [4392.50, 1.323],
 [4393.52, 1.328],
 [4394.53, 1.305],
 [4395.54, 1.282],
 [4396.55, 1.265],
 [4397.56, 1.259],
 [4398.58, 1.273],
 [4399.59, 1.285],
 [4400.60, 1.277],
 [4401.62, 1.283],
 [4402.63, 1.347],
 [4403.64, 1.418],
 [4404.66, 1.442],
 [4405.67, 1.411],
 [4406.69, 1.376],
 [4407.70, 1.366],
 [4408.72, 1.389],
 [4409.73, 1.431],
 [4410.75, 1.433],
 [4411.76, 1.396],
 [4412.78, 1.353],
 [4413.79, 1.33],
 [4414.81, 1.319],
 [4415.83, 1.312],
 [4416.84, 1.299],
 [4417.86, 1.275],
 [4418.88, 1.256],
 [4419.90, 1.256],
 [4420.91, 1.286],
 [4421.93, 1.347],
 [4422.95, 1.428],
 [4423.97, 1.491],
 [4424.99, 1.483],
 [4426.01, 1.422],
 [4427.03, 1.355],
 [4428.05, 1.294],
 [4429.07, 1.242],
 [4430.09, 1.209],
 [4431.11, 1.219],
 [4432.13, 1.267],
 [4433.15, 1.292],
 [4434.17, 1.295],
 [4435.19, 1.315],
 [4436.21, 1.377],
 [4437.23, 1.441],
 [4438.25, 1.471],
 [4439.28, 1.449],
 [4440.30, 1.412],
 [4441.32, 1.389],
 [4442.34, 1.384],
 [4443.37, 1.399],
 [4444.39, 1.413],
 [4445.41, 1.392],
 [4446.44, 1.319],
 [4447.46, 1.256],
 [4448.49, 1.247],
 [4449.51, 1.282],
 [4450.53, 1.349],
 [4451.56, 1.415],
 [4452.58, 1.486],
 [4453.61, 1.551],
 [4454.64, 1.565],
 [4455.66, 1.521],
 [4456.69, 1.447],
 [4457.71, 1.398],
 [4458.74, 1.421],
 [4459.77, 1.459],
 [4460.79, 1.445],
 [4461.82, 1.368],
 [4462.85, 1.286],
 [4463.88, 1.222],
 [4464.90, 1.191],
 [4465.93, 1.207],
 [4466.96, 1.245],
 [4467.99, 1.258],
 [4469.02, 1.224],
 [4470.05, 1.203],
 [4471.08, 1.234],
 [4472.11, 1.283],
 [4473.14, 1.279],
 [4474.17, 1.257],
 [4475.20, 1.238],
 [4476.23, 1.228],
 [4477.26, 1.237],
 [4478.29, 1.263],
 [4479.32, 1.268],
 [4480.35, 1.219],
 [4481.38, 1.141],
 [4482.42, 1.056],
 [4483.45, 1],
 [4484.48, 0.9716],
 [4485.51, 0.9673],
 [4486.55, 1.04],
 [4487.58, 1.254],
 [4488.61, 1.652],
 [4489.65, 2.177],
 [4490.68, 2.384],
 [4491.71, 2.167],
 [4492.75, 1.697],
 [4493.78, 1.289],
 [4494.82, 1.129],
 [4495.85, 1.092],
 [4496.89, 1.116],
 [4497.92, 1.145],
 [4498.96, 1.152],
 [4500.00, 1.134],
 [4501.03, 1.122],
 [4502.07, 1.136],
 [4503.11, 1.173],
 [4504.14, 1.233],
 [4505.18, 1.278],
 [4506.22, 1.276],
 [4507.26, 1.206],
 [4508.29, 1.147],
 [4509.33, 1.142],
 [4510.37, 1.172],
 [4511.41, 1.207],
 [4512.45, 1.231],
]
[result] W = 1.07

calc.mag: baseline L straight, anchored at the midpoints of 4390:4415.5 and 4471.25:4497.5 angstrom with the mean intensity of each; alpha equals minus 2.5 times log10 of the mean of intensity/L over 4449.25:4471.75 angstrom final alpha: -0.01 mag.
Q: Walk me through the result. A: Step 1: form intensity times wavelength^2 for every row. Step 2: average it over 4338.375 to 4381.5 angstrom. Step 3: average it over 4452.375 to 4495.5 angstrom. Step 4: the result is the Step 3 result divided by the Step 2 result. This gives 1.19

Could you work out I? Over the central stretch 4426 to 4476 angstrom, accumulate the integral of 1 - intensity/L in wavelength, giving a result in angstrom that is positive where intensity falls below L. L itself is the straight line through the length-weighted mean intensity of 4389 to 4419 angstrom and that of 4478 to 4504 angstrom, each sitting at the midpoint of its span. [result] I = -0.87 angstrom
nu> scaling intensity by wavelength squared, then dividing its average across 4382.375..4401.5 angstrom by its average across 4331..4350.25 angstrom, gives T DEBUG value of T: 1.09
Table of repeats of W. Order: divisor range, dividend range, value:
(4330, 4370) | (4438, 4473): 1.22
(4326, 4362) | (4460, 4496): 1.24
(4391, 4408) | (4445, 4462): 1.09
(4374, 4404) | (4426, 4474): 1.18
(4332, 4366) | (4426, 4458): 1.25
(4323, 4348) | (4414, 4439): 1.18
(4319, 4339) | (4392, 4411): 1.15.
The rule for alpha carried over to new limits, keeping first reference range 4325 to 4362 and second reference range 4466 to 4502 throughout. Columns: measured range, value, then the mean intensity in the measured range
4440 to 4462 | -0.12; 1.41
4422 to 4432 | -0.10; 1.35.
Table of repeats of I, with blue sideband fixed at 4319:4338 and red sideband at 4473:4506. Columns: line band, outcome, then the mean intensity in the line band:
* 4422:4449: -1.9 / 1.36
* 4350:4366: 1.2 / 1.14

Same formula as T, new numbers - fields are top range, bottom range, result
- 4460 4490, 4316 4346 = 1.11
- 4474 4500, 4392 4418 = 1.03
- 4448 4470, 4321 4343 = 1.27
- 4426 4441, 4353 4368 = 1.18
